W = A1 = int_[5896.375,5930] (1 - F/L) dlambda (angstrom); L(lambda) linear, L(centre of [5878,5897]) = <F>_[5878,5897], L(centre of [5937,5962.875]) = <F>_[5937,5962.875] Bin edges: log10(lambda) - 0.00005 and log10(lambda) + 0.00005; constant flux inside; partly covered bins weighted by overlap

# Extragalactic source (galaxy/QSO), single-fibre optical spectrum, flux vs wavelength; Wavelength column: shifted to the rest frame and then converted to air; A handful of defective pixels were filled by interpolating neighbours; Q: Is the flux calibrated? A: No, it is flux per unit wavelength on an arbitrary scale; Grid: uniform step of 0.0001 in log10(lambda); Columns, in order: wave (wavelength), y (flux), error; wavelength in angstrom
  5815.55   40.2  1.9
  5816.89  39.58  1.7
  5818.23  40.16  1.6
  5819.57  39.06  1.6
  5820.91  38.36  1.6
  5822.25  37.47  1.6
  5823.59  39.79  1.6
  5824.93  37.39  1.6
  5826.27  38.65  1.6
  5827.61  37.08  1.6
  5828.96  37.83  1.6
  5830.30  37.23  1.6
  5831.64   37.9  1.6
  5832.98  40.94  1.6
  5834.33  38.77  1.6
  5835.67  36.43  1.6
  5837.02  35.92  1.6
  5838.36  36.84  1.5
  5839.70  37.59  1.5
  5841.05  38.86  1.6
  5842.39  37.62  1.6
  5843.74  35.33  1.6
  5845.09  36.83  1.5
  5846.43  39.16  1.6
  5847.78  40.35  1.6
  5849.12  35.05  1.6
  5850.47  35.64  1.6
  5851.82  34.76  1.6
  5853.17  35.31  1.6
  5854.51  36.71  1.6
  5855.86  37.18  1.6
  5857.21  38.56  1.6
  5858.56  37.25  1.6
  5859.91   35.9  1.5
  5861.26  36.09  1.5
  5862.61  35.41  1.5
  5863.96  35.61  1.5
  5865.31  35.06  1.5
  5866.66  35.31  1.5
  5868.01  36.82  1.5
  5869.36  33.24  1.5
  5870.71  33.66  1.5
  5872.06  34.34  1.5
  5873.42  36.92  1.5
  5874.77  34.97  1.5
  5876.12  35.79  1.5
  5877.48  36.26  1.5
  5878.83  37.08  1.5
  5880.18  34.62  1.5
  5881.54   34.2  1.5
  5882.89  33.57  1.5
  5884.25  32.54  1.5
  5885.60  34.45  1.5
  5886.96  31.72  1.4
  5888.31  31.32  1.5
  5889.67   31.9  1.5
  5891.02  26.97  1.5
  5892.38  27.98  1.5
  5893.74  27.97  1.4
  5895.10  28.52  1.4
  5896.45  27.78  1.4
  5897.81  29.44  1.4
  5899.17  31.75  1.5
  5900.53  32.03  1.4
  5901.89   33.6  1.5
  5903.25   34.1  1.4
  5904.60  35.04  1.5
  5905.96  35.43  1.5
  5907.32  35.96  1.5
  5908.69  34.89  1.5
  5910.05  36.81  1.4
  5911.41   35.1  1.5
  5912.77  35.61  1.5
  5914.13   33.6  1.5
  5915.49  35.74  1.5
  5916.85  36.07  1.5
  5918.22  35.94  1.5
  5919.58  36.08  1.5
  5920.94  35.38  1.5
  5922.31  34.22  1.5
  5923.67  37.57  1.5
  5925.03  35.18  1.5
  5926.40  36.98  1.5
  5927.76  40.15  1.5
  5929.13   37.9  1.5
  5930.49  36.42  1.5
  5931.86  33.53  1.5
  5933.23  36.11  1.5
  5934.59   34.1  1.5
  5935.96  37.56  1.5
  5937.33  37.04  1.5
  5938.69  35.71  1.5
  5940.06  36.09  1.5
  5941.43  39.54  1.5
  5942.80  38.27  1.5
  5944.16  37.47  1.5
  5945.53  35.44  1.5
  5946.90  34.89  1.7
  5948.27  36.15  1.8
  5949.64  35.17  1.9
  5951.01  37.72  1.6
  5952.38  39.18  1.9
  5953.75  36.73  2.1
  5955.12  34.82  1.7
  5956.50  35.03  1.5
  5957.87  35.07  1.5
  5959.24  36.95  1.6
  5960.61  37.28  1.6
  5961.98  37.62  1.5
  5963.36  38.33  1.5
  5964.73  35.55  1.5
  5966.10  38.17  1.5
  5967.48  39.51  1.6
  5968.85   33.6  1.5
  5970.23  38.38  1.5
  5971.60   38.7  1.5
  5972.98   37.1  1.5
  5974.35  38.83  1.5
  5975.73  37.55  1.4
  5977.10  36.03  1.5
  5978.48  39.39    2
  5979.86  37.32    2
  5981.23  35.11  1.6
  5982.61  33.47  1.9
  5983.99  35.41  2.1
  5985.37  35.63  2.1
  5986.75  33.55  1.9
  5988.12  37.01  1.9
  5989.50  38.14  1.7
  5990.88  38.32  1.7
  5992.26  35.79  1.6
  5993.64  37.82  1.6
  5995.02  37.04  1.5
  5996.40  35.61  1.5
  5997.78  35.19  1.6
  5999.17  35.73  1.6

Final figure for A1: -1.4 angstrom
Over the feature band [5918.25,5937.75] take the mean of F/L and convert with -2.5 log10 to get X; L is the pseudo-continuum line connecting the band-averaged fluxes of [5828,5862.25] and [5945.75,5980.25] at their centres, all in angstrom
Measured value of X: 0.02 mag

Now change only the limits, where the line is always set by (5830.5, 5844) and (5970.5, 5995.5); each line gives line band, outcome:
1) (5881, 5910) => 0.17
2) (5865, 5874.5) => 0.07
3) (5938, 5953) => 0.00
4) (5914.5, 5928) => 0.03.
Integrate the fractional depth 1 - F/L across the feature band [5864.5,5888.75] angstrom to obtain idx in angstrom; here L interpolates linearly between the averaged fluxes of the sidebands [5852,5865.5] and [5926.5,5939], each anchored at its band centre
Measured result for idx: 1.2 angstrom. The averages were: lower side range 36.3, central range 34.6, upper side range 36.6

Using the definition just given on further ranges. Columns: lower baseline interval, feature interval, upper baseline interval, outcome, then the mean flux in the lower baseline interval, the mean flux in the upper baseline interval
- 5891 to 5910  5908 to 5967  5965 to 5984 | -3.3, 31.9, 37.1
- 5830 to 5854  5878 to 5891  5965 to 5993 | 1.4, 37.3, 36.8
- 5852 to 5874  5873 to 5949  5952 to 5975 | 3.8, 35.8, 37.1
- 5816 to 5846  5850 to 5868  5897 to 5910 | 0.1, 38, 33.7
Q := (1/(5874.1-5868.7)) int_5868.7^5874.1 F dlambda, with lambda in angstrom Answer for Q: 34.5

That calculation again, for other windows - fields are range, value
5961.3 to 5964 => 37.9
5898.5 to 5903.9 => 32.8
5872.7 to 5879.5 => 36.2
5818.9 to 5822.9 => 38.3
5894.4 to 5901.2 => 29.9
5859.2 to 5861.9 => 36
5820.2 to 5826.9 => 38.4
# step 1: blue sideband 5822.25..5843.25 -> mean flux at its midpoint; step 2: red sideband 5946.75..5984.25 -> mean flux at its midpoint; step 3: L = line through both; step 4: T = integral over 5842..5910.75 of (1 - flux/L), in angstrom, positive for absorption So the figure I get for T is 5.76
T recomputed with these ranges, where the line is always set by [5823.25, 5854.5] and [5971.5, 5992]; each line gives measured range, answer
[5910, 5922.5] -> 0.5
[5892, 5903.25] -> 2.1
